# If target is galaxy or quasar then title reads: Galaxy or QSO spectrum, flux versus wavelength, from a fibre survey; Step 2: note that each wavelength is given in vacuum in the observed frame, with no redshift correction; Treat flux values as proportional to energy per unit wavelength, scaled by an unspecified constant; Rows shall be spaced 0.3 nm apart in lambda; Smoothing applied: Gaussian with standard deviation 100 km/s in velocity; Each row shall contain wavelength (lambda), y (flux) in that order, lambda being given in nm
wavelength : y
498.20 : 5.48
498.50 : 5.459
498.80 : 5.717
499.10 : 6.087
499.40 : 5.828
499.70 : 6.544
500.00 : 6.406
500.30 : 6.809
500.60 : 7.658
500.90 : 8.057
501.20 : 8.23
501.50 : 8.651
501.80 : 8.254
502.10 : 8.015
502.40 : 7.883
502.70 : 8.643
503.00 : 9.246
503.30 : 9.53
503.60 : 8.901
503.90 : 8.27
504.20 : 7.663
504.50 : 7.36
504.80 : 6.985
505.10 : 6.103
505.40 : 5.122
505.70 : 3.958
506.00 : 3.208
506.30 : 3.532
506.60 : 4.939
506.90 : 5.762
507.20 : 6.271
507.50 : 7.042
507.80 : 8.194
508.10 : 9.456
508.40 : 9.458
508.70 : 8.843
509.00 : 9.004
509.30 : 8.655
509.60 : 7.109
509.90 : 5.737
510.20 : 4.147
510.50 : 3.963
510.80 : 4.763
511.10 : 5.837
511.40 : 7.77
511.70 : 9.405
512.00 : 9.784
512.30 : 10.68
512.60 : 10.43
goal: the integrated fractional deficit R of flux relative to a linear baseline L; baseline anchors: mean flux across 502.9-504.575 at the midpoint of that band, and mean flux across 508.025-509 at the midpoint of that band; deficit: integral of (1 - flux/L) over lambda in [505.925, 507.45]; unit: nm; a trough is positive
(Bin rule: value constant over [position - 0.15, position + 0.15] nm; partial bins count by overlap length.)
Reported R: 0.679 nm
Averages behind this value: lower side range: 8.52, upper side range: 9.2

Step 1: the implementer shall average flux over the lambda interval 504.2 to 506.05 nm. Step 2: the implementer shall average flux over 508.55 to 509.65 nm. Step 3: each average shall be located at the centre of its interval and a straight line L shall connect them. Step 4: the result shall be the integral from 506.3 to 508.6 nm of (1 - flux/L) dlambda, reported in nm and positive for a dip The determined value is 0.12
